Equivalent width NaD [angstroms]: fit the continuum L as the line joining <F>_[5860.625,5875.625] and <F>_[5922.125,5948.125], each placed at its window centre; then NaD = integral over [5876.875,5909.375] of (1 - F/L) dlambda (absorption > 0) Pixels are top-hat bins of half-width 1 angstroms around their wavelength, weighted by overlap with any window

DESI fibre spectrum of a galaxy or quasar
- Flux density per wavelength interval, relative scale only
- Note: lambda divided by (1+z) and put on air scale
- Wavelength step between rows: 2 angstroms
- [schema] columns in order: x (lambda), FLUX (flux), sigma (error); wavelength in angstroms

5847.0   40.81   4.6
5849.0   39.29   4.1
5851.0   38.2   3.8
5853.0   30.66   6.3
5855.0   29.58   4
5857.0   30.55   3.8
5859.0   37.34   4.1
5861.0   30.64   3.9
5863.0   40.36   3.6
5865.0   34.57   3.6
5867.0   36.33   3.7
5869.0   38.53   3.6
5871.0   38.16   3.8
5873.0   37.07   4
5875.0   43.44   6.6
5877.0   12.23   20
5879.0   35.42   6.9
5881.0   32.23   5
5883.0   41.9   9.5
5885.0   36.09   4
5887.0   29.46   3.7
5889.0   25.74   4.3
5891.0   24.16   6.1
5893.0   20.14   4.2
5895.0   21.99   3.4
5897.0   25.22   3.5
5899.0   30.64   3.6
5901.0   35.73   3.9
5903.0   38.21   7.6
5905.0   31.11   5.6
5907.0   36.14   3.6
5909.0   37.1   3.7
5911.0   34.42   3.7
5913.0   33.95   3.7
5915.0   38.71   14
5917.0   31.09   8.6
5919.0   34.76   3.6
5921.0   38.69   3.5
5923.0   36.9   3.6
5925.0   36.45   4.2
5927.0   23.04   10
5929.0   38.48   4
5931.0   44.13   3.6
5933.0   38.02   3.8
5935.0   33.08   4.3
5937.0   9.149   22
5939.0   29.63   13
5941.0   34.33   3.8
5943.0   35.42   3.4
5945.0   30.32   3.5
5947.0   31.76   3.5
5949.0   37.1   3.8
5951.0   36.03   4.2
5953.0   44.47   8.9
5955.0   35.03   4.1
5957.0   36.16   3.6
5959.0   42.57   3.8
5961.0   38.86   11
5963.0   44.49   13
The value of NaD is 4.6 angstroms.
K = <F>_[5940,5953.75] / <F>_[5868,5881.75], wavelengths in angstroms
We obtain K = 1.05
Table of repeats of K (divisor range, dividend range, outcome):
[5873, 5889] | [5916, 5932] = 1.08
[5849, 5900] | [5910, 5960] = 1.07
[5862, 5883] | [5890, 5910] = 0.85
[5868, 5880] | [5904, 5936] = 1.04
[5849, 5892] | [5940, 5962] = 1.09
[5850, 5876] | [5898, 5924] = 0.98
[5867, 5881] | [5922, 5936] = 1.05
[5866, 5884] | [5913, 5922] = 1.02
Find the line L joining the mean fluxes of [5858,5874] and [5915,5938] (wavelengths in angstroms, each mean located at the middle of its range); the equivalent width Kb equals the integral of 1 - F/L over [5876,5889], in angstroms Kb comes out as 1.78 angstroms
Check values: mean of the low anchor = 36.6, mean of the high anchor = 33.3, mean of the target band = 30.8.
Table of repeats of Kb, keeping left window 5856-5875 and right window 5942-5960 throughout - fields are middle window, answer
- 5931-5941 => 1.8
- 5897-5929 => 1.9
